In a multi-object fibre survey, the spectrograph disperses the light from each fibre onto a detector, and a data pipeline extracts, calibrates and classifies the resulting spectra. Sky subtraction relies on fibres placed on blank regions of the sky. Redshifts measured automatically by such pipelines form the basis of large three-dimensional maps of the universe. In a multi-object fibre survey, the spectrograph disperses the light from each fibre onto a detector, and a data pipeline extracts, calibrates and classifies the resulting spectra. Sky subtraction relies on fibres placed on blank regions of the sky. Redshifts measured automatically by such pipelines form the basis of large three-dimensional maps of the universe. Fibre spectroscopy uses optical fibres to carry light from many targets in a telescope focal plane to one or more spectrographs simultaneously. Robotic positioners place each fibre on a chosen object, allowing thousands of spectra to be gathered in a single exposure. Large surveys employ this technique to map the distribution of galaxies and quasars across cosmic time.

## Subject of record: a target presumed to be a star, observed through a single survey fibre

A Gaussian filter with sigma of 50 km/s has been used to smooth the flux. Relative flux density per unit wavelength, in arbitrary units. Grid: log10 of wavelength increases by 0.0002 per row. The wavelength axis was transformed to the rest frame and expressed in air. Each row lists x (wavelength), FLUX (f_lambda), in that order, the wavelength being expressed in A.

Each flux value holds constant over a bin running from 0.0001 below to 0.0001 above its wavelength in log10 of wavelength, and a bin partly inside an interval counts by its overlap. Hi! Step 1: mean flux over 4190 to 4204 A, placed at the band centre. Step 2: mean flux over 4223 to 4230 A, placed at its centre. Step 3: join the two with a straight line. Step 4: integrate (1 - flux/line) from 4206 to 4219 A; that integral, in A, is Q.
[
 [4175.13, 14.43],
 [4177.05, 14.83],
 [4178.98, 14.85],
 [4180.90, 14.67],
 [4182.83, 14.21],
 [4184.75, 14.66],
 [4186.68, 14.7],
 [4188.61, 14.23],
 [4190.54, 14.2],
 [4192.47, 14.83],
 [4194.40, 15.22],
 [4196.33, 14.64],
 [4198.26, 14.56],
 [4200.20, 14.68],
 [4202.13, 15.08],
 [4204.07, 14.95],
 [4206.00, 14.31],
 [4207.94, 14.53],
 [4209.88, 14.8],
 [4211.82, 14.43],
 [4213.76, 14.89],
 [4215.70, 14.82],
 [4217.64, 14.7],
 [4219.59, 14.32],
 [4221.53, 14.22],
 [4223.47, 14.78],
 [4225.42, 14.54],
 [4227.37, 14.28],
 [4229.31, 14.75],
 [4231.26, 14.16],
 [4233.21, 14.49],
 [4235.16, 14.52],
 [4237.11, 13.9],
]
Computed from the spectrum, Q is 0.01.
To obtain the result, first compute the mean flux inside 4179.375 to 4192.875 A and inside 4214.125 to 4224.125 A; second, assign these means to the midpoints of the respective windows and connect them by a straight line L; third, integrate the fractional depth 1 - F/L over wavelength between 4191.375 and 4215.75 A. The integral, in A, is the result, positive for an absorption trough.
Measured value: -0.3 A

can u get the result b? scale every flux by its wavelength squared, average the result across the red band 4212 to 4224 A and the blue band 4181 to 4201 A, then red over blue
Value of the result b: 1.01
